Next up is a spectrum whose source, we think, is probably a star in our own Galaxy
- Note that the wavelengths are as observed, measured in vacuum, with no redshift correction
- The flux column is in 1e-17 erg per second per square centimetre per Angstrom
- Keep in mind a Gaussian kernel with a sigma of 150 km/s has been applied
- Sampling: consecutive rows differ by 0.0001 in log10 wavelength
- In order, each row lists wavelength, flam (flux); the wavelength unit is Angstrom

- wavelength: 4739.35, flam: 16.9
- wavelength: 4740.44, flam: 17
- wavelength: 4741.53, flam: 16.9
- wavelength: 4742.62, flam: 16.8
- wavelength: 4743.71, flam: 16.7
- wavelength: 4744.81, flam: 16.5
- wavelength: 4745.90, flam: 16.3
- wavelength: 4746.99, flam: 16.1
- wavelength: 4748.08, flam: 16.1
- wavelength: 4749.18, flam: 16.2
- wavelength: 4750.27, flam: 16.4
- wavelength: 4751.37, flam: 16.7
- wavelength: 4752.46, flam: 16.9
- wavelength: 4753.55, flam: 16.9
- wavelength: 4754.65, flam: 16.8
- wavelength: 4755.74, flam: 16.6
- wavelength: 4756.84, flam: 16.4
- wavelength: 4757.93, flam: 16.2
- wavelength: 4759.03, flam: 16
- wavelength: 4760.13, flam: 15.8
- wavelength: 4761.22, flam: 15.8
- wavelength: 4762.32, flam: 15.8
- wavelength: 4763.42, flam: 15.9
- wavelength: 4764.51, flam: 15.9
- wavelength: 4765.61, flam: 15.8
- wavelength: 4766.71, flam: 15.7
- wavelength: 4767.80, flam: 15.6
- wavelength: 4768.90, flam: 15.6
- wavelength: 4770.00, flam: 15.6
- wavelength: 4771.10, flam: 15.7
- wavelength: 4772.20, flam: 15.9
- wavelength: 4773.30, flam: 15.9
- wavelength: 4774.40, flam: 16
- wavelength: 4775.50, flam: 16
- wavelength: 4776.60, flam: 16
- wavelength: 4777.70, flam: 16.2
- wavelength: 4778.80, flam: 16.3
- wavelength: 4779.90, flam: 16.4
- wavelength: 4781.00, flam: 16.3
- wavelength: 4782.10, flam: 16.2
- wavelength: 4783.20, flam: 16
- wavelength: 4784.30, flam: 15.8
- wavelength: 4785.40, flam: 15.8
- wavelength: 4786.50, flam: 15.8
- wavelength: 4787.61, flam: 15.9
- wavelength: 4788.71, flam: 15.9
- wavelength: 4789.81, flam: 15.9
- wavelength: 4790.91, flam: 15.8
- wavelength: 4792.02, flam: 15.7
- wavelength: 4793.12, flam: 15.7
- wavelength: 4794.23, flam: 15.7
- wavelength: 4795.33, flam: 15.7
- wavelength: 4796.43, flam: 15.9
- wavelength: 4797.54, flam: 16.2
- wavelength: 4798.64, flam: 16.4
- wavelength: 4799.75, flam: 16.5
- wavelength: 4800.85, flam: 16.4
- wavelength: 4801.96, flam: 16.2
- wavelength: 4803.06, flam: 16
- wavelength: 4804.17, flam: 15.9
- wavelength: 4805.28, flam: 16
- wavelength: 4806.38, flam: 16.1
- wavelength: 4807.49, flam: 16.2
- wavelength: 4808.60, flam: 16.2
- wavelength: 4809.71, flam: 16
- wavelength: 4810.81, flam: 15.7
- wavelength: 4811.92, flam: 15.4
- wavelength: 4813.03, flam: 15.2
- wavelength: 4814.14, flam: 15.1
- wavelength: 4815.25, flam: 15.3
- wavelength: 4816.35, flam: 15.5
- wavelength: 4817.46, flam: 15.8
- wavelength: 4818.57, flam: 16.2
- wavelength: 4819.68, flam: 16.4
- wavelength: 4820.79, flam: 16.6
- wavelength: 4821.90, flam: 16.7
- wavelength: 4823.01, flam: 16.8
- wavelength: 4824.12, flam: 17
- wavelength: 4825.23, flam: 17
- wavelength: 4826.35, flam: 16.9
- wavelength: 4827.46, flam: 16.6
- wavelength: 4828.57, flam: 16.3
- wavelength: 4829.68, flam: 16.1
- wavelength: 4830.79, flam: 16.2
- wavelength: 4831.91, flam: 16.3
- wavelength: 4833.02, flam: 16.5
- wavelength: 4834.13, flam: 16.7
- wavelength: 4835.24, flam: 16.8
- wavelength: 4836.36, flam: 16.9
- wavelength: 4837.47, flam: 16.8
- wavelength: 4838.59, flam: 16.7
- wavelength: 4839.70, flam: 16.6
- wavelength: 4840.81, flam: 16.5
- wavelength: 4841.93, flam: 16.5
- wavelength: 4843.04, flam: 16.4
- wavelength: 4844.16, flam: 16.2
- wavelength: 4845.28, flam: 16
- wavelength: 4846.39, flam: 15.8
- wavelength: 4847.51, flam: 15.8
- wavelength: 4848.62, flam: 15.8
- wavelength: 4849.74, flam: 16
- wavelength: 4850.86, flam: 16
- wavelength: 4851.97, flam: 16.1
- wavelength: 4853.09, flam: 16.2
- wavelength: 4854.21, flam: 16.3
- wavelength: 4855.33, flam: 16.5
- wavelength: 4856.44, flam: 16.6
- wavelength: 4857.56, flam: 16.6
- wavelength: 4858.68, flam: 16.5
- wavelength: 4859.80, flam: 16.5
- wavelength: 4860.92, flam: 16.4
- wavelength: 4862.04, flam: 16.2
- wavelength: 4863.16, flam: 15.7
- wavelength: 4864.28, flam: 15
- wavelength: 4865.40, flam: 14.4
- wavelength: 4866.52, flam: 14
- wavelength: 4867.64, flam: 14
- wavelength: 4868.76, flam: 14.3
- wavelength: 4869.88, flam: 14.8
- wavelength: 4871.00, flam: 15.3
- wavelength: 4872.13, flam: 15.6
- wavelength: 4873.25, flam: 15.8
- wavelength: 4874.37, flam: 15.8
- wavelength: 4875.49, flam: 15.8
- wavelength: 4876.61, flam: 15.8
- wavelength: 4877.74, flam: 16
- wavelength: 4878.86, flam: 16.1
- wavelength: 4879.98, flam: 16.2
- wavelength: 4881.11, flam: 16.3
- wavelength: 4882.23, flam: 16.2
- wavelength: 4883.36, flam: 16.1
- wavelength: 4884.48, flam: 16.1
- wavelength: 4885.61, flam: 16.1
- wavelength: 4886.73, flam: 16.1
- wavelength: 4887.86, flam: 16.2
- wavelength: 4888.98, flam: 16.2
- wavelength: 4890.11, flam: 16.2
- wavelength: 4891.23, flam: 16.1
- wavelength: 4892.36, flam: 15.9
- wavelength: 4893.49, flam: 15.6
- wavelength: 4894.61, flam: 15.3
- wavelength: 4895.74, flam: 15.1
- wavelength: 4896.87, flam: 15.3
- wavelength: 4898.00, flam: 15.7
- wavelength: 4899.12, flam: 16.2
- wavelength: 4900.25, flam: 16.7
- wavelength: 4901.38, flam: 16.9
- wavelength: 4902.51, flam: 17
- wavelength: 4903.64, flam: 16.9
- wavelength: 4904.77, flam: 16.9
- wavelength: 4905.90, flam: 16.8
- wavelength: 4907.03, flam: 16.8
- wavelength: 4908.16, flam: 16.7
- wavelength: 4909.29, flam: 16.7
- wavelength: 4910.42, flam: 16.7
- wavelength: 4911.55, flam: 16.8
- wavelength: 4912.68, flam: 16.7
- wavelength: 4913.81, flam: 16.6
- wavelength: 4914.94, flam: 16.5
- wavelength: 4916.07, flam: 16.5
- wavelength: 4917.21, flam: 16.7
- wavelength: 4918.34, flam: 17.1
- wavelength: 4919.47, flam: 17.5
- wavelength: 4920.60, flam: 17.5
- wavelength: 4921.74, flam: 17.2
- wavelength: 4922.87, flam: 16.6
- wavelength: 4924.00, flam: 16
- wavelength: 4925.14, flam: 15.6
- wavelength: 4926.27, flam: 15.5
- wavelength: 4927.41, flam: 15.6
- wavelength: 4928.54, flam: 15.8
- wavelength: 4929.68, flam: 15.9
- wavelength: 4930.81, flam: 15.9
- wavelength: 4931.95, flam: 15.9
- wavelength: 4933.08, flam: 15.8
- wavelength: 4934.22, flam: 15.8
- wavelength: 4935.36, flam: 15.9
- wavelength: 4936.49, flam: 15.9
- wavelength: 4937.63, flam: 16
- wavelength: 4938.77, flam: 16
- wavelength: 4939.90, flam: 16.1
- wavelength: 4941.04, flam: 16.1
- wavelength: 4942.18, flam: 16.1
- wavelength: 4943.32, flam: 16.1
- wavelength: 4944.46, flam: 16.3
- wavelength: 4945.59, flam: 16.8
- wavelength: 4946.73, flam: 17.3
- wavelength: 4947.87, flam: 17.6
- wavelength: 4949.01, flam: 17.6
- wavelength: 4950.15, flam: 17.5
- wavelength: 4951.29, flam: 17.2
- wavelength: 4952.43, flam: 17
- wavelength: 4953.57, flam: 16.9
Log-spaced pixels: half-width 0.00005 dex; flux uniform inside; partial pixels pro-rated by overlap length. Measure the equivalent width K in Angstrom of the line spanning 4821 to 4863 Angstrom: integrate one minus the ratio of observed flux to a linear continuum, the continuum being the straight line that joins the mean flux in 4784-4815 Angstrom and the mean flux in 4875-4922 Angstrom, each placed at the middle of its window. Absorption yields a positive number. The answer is -0.9 Angstrom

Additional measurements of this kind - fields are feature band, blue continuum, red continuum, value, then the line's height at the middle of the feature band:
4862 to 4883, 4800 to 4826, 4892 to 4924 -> 1.2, 16.4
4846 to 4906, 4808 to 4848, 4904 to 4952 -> 1.7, 16.4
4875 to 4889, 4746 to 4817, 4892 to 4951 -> 0.2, 16.3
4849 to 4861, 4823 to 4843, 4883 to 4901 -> 0.0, 16.4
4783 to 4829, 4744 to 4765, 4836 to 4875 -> 0.1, 16.1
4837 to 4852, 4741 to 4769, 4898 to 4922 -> 0.3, 16.6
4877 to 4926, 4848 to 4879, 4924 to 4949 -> -1.4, 15.9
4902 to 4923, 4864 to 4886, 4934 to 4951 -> -1.1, 16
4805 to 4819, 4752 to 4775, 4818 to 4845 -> 0.6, 16.4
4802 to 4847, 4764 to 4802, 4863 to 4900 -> -1.2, 15.8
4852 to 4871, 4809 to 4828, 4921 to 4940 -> 0.5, 16.1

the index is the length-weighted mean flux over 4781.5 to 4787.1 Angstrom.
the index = 15.9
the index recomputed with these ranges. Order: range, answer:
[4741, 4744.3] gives 16.8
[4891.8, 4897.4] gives 15.4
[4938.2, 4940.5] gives 16.1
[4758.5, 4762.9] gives 15.8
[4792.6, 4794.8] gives 15.7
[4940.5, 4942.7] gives 16.1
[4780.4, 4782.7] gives 16.3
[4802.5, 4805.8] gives 16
